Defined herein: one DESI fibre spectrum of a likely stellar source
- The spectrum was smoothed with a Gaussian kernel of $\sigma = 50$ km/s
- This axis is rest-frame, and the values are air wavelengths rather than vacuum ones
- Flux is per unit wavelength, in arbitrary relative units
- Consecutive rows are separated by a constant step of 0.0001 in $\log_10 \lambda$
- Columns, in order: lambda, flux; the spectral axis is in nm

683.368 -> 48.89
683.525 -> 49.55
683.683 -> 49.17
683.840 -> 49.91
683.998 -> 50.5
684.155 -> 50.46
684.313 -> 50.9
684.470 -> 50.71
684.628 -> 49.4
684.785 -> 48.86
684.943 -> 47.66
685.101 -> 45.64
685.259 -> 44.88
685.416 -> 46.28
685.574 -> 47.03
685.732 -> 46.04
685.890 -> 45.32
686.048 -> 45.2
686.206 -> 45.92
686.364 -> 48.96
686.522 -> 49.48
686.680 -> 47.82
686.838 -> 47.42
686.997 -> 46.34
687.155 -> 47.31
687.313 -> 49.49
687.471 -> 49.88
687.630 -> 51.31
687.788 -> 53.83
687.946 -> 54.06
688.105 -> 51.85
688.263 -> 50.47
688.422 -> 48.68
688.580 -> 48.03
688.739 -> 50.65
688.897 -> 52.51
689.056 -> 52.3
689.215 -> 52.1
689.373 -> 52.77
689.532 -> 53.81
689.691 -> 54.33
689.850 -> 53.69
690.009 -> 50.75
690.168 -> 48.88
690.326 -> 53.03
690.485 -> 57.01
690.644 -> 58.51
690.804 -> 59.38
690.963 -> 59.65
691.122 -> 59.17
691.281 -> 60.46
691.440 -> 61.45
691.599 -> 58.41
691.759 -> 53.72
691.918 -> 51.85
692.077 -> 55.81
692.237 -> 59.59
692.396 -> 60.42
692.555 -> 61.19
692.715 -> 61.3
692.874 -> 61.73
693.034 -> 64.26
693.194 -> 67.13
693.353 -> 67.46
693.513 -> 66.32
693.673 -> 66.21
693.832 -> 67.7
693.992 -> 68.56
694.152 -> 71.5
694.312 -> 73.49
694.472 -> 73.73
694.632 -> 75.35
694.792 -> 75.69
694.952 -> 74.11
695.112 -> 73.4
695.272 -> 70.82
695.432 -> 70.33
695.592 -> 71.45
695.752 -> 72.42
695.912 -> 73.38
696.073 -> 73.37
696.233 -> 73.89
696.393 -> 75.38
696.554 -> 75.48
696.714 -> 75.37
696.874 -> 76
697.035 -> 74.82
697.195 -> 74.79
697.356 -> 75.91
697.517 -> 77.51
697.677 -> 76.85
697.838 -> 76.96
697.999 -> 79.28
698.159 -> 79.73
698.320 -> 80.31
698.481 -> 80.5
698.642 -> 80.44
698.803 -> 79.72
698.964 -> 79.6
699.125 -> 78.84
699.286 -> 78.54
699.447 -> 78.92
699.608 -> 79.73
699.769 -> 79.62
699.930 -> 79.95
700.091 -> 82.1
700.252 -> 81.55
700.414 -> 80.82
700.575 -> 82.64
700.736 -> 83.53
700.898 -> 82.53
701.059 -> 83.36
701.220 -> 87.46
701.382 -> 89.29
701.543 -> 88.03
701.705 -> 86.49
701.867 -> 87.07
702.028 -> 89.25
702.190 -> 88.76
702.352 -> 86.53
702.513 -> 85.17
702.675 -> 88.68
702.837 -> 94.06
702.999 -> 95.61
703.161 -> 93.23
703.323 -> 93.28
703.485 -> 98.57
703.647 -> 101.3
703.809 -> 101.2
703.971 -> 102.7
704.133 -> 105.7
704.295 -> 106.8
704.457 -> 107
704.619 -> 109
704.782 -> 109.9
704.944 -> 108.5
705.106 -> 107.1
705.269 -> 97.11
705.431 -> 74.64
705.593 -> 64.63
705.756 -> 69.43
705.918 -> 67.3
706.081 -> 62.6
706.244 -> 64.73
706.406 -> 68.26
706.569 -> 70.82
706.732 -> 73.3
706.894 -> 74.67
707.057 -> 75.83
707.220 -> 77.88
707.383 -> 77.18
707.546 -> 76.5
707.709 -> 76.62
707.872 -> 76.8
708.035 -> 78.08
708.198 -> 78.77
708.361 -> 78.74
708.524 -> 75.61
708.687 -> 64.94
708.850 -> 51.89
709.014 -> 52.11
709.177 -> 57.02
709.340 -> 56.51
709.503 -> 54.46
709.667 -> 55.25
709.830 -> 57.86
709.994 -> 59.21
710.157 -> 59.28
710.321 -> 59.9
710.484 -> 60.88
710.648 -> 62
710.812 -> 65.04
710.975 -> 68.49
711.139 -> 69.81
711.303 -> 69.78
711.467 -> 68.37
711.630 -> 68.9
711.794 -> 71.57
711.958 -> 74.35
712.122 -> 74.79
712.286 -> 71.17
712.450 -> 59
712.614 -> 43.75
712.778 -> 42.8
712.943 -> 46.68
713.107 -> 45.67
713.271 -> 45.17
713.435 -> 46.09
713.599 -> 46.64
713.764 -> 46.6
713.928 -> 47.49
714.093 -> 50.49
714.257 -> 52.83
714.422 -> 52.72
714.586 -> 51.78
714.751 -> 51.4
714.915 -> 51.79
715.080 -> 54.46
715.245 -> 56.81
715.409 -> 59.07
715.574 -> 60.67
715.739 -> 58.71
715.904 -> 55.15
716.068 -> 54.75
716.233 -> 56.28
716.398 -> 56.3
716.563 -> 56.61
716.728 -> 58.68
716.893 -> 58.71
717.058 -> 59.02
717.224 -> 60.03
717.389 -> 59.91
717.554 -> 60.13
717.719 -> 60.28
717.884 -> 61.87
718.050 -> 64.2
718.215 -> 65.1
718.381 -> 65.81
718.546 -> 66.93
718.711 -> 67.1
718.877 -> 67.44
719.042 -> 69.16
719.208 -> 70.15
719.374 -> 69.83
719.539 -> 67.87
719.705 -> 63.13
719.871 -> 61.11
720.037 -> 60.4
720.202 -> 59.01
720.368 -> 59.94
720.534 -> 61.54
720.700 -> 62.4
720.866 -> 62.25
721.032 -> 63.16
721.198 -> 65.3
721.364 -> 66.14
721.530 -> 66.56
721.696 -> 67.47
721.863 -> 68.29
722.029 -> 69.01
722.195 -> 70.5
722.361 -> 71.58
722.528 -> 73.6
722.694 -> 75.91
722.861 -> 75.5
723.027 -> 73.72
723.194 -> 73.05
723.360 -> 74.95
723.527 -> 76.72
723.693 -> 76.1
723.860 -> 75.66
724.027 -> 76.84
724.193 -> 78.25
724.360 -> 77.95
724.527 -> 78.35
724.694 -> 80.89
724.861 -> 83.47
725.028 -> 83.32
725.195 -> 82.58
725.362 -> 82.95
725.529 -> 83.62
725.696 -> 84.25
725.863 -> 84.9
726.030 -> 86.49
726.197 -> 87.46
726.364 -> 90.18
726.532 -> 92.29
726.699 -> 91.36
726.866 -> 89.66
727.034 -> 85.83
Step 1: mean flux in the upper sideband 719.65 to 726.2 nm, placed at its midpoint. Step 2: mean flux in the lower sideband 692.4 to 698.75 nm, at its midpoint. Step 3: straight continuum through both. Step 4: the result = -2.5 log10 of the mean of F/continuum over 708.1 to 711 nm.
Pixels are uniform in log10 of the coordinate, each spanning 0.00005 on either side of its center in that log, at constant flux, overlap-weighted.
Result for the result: 0.17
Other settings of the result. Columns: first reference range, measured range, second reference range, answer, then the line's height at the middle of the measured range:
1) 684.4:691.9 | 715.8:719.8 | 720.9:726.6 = 0.167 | 72.5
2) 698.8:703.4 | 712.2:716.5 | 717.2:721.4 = 0.305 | 69.6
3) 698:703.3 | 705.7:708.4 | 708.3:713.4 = -0.061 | 69.5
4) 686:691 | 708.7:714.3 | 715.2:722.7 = 0.046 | 60.4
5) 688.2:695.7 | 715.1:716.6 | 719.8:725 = 0.199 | 68.6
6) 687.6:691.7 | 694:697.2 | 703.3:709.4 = -0.155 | 63.8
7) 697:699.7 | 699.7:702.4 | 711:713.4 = -0.132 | 75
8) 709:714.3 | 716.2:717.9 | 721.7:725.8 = 0.131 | 66.4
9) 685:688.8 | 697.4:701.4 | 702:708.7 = -0.097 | 73.7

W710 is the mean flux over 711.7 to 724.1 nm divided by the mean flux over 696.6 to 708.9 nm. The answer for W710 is 0.7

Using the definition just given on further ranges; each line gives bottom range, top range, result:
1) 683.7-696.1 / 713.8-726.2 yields 1.17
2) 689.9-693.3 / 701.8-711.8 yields 1.34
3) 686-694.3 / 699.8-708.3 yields 1.54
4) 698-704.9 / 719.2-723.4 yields 0.76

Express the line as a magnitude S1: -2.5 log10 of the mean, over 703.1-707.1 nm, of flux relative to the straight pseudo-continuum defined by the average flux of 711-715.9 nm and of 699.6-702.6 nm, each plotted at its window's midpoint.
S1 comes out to -0.17 mag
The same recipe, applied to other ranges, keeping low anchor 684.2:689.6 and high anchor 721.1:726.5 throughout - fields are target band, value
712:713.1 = 0.21 mag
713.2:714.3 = 0.41 mag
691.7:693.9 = -0.15 mag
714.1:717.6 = 0.25 mag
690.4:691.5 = -0.14 mag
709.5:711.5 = 0.08 mag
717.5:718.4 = 0.16 mag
